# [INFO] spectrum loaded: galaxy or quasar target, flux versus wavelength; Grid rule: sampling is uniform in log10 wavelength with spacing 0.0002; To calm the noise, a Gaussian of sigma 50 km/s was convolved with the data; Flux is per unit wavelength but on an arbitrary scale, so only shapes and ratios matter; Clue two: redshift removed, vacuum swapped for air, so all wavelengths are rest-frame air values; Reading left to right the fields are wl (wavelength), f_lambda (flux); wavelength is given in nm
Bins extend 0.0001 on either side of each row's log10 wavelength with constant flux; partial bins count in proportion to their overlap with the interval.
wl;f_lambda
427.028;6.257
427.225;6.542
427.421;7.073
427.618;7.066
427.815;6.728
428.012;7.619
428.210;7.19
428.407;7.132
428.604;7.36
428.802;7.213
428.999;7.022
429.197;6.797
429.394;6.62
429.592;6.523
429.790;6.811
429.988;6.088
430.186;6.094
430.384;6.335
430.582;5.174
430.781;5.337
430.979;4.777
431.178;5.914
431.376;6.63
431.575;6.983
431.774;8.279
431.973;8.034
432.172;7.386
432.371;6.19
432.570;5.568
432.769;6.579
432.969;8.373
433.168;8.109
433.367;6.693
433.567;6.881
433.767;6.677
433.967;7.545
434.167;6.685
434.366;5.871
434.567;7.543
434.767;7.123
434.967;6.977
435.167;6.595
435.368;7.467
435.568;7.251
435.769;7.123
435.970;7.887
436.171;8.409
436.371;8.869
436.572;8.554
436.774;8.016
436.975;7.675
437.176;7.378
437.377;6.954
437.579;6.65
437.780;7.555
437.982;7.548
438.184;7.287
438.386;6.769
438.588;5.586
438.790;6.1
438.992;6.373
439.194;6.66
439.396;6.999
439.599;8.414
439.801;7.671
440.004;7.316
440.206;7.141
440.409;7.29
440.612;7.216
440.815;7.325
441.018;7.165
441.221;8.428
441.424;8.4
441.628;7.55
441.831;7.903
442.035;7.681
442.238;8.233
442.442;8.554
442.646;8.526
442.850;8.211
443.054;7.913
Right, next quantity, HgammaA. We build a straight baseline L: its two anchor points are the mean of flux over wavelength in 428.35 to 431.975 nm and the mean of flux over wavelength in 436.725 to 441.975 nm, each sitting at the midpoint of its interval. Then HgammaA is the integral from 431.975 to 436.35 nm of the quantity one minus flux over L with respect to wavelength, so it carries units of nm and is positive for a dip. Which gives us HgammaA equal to -0.180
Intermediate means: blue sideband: 6.54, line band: 7.15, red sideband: 7.28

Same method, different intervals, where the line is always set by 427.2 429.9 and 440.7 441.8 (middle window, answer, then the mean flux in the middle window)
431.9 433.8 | 0.05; 7.05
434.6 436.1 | 0.03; 7.24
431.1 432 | 0.01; 7.13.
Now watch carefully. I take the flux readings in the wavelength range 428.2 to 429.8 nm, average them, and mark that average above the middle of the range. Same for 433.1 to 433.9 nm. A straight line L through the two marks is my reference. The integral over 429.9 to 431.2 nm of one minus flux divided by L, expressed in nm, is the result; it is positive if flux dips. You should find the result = 0.25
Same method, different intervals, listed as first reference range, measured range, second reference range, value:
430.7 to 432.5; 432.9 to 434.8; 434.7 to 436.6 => 0.006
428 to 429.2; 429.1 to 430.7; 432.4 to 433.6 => 0.188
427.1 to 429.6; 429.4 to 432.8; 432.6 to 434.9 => 0.304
